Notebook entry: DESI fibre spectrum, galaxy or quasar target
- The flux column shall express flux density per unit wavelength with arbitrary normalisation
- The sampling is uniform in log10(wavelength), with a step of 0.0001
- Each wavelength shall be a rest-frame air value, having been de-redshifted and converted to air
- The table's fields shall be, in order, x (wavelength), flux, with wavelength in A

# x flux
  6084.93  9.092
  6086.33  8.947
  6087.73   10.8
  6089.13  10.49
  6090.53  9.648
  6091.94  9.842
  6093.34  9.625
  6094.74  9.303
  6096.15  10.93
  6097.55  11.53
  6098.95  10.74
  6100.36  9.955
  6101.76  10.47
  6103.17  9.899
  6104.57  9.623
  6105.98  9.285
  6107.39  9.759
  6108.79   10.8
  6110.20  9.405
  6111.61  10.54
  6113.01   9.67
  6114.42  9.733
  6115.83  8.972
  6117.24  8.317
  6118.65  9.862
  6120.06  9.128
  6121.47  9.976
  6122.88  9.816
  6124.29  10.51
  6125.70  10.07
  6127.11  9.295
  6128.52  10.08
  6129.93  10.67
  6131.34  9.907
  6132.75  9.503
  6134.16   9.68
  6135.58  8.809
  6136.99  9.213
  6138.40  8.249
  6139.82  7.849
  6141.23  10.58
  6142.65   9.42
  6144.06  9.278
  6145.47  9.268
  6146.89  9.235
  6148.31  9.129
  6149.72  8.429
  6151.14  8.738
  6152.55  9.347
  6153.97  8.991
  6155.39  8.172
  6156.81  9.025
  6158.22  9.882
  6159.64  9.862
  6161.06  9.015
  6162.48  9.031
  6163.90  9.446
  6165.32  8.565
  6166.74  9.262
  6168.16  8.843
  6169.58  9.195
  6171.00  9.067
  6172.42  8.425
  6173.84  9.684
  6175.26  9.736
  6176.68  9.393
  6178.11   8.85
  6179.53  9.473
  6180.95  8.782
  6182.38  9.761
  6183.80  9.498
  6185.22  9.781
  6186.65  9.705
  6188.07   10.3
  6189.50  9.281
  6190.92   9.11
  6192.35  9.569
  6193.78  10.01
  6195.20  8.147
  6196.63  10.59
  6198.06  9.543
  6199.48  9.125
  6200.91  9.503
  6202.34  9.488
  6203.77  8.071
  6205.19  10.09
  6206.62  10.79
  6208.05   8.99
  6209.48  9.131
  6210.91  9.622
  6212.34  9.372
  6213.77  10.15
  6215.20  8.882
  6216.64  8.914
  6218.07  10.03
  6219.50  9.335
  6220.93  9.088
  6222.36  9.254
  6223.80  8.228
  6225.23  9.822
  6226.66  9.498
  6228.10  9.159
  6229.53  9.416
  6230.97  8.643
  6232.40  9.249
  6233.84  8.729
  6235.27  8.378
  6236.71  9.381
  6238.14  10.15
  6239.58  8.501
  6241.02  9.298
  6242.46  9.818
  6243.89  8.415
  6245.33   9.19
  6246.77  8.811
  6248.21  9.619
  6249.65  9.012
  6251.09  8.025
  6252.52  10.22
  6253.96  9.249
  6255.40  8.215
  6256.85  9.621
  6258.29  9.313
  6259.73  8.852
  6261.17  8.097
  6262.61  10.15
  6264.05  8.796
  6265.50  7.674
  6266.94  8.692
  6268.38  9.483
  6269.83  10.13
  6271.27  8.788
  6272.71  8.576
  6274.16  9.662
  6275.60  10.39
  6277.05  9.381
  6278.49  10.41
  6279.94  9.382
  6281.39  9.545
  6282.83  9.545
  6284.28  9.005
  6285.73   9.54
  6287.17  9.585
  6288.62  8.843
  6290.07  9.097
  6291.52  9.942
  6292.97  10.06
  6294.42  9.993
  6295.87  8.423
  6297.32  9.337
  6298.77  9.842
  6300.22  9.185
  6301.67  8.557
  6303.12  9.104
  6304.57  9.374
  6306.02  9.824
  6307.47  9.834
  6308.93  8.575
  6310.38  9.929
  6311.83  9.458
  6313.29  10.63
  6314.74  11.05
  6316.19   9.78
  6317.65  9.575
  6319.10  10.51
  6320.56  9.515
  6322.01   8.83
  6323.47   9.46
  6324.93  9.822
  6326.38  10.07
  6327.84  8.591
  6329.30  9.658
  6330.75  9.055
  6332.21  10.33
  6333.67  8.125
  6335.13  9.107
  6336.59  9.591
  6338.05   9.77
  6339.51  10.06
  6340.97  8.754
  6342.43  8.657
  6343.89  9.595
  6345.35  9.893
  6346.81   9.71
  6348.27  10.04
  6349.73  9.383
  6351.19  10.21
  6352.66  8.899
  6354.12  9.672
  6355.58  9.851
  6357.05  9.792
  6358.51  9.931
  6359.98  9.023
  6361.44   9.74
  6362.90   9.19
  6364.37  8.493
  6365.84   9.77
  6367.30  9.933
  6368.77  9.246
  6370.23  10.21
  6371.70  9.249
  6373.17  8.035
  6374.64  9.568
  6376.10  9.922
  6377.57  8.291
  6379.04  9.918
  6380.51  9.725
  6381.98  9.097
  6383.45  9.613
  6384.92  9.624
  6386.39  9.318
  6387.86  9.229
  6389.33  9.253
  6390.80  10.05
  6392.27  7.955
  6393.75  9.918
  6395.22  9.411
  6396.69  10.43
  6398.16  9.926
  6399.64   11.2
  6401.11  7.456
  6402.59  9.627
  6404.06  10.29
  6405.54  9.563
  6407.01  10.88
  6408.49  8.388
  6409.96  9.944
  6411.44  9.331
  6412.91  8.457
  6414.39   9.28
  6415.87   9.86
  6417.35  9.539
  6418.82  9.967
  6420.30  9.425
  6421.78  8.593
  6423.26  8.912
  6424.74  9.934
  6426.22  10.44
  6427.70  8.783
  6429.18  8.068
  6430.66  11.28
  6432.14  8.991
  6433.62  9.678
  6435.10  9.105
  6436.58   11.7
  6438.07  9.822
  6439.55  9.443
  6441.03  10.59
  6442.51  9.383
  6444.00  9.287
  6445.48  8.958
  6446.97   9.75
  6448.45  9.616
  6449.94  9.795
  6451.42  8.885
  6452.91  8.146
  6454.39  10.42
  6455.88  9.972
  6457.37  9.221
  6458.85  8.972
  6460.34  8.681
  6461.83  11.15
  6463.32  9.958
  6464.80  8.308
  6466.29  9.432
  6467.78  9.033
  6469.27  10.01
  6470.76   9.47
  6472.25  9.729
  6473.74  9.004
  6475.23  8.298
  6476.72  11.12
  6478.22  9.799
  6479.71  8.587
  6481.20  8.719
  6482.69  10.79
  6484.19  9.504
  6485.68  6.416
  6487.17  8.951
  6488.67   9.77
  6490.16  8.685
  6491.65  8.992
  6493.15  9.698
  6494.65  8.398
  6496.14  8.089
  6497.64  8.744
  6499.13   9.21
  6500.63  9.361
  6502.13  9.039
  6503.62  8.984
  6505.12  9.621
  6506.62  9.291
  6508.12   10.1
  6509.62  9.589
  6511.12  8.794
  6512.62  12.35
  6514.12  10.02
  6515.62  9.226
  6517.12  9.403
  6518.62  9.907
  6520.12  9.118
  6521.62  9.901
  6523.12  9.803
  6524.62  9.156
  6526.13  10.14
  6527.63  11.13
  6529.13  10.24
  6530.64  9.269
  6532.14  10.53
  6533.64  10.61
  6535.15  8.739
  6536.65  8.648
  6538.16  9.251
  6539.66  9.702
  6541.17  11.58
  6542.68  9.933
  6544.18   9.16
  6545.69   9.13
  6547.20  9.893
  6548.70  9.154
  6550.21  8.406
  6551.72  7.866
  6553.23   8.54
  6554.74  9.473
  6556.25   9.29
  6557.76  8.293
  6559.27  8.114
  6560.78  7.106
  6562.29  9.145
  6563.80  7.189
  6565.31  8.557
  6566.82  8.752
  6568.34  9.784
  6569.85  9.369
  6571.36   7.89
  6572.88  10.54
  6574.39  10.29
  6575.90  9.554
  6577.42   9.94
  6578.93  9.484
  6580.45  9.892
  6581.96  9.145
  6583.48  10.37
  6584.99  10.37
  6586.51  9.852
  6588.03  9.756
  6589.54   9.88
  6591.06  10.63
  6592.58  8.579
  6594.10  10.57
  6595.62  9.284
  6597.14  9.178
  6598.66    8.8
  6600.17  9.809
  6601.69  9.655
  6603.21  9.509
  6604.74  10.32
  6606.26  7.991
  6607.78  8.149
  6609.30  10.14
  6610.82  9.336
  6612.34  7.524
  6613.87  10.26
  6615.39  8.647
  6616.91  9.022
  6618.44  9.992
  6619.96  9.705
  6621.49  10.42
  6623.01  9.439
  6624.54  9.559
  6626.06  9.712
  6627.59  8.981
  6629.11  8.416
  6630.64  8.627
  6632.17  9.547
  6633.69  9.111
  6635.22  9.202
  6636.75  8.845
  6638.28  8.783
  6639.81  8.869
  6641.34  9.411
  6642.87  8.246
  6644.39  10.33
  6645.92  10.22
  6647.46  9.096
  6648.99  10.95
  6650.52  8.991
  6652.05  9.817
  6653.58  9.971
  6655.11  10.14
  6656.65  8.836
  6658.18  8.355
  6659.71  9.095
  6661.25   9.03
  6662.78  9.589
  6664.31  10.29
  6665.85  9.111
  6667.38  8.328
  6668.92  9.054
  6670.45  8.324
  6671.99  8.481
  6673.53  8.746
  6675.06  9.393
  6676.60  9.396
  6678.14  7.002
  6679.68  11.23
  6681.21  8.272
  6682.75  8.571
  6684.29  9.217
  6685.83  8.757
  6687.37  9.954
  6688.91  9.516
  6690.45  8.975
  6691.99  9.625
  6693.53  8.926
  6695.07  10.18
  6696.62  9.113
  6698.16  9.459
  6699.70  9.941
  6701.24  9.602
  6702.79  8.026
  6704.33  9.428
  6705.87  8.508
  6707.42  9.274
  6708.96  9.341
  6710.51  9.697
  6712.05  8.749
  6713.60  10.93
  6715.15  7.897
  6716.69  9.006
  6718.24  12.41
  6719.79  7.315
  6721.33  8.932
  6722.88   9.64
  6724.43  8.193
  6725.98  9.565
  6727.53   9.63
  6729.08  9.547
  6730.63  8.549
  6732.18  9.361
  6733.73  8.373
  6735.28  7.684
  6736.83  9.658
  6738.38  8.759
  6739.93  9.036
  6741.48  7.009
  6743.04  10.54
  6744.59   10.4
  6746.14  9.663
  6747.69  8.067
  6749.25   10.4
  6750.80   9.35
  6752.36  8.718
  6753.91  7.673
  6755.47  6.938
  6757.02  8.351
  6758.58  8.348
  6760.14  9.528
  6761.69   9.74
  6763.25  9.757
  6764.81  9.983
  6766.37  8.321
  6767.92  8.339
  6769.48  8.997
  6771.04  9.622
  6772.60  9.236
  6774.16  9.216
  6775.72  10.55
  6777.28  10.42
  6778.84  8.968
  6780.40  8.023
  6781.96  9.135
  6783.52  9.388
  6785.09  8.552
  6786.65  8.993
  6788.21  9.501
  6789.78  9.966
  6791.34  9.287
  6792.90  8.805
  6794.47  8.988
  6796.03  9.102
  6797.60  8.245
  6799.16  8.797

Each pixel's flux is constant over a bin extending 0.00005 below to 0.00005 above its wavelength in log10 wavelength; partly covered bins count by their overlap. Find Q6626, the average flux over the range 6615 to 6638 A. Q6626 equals 9.28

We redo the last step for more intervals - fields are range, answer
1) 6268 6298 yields 9.48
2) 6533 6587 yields 9.24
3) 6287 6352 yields 9.53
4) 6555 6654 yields 9.33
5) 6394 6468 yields 9.55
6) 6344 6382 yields 9.5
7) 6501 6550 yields 9.71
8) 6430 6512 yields 9.39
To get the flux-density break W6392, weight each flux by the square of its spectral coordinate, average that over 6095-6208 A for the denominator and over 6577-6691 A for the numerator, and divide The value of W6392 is 1.14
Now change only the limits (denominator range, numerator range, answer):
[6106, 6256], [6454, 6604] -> 1.12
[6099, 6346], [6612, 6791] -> 1.14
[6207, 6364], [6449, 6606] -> 1.08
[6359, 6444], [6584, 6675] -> 1.05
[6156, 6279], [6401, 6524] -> 1.10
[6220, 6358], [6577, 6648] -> 1.11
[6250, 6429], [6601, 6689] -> 1.07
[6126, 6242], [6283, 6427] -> 1.08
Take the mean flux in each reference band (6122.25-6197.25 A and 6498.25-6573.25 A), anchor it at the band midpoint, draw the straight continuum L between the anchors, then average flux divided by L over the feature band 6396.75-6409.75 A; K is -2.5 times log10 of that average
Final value -0.04 mag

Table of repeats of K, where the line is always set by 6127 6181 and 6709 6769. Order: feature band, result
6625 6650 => -0.02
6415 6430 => -0.03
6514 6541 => -0.07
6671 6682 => 0.02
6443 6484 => -0.04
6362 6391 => -0.03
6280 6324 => -0.04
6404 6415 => -0.04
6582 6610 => -0.06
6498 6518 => -0.06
